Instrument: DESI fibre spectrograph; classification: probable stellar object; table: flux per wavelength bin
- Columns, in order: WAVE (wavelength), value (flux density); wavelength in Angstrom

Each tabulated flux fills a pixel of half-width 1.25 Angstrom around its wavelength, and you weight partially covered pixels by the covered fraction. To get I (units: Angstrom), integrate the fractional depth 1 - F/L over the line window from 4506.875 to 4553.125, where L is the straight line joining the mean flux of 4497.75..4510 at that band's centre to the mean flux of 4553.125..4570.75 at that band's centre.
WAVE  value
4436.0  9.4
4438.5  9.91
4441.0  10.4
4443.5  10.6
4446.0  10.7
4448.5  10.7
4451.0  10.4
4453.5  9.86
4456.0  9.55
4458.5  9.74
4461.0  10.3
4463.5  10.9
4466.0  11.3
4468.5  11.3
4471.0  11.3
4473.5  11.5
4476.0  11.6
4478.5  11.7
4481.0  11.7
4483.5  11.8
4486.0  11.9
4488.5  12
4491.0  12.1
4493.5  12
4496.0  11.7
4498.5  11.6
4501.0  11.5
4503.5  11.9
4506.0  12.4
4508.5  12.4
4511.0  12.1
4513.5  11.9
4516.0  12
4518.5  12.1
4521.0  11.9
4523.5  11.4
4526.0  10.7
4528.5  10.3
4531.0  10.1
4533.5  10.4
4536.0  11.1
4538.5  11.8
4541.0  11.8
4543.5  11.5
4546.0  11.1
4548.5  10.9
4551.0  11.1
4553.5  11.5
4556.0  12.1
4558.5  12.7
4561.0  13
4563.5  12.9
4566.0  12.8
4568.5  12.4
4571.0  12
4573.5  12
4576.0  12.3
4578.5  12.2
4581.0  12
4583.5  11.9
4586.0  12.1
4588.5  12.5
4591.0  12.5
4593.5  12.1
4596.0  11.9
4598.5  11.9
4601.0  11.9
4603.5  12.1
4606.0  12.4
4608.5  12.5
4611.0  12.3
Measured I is 3.16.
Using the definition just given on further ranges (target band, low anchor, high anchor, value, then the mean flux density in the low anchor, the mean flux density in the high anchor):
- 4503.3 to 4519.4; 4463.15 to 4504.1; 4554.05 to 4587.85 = -0.36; 11.6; 12.3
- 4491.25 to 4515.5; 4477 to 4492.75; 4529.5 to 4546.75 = -0.74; 11.9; 11.1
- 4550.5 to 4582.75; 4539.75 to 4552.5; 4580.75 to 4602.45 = -1.67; 11.3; 12.1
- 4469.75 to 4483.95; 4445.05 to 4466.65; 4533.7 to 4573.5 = -1.21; 10.4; 11.9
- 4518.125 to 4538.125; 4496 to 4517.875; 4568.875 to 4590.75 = 1.72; 12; 12.2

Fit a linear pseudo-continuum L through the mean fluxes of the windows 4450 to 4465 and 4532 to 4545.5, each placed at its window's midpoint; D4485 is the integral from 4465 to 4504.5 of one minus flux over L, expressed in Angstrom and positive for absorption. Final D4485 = -4.3 Angstrom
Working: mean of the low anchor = 10.1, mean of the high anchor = 11.3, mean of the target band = 11.7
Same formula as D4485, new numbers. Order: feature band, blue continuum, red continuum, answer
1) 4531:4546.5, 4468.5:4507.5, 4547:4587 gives 1.0 Angstrom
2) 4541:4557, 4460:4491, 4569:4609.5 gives 0.7 Angstrom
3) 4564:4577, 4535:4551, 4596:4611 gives -0.7 Angstrom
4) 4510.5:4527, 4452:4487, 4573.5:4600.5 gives -0.4 Angstrom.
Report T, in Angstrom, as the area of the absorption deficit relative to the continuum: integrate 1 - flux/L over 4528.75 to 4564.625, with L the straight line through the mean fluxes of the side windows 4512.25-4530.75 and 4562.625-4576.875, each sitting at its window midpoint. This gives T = 1.2 Angstrom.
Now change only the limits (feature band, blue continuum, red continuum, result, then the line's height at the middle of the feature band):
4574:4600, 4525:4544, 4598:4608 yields -0.6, 11.8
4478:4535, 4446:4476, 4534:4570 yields -1.9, 11.3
